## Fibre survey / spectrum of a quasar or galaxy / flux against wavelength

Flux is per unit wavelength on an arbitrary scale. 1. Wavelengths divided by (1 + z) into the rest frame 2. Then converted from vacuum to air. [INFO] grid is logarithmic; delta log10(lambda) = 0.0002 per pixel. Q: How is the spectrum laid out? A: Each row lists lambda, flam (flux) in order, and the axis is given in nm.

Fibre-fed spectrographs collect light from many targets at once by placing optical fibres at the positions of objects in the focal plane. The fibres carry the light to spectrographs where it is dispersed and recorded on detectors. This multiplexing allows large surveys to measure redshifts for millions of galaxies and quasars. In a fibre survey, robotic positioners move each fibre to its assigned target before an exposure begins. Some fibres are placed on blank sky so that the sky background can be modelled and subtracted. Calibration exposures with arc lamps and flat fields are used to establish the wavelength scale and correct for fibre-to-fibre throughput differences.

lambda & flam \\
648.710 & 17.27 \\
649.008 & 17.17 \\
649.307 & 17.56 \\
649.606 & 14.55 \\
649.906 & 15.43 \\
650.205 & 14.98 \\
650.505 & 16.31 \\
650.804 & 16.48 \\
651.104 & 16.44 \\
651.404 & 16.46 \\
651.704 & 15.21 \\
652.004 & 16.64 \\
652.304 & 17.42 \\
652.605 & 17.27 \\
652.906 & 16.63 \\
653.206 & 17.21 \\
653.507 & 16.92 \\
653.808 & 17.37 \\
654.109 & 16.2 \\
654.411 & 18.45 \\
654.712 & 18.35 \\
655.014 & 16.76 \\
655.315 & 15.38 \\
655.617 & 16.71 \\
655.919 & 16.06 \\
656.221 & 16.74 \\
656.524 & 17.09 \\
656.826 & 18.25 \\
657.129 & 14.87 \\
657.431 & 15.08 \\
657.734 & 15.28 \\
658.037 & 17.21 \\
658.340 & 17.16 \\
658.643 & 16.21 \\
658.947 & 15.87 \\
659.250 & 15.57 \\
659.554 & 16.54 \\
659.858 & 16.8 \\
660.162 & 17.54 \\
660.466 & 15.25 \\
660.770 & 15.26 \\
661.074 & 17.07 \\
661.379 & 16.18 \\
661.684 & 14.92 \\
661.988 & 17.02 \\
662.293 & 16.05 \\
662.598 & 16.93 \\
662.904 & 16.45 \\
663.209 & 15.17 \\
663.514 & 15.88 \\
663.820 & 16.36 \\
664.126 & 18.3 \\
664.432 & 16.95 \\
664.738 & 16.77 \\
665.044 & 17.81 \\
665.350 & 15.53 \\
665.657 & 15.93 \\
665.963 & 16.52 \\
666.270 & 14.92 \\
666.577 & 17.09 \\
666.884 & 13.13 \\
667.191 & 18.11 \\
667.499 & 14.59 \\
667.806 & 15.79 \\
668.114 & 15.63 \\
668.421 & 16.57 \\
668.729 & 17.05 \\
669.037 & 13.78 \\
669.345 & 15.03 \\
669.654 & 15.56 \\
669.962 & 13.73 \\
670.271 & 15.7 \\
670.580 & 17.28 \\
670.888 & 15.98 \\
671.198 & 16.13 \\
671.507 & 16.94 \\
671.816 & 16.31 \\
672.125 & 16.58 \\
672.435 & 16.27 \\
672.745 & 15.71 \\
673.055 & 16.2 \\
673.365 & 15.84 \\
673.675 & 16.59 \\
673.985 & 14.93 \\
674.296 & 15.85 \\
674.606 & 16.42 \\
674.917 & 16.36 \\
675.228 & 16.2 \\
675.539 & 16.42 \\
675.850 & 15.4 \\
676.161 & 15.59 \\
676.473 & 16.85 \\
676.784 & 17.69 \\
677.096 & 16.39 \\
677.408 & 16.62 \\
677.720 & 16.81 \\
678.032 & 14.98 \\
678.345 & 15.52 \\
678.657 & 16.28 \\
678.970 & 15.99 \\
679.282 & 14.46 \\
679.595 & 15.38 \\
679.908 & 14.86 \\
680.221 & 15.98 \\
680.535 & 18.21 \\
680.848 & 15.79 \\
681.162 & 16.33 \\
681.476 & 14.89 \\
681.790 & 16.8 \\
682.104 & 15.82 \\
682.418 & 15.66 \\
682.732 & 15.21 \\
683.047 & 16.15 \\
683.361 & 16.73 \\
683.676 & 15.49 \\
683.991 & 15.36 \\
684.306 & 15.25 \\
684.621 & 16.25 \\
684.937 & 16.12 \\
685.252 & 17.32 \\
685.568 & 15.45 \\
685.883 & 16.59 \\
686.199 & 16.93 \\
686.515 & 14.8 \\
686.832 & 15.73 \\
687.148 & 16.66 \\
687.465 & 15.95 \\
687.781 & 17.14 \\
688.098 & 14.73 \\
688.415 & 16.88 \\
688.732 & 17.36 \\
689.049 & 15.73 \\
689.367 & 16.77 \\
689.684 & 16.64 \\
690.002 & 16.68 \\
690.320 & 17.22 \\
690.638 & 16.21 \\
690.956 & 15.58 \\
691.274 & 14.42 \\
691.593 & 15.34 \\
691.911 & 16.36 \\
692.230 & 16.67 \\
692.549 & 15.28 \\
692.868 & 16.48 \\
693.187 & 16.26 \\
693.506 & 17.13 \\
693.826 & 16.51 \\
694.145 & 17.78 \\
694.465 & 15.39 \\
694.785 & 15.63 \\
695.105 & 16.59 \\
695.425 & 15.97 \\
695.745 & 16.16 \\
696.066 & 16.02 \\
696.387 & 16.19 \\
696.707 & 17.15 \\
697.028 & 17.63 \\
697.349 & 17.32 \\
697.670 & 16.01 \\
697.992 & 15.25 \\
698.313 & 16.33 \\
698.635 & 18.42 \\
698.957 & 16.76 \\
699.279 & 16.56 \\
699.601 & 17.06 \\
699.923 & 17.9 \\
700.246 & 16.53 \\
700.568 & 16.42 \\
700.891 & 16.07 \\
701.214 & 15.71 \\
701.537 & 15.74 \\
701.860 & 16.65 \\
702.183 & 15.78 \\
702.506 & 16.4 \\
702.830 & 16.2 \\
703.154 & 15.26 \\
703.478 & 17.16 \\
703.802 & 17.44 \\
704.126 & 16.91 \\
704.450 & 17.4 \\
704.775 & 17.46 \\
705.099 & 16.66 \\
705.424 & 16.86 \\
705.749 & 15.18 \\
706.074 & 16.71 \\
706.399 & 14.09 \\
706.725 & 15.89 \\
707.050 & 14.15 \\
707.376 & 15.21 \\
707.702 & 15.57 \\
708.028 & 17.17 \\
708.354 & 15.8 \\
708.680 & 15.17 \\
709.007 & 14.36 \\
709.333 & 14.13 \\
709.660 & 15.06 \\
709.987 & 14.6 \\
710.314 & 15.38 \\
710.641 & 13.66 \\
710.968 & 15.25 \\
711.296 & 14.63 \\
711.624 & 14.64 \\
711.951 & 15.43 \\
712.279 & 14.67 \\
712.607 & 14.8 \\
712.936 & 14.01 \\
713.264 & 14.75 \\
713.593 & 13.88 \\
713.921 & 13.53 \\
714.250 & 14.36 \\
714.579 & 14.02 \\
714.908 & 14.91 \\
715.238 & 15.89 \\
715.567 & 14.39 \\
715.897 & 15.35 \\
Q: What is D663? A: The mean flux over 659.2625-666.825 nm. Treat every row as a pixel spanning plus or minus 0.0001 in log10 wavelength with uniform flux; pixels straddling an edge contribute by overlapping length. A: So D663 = 16.3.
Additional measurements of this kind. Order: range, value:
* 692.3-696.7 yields 16.3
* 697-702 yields 16.6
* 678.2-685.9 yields 15.9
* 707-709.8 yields 15.2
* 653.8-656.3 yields 16.9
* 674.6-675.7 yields 16.3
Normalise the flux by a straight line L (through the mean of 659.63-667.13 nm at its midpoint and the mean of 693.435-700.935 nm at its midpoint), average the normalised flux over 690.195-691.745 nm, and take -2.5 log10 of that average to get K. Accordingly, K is 0.06 mag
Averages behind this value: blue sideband 16.3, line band 15.7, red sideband 16.6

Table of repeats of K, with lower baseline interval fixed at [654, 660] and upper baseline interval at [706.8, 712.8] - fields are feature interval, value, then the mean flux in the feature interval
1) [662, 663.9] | 0.01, 16.2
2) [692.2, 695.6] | -0.06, 16.3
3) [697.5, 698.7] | -0.07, 16.4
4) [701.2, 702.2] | -0.06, 16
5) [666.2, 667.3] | 0.03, 15.8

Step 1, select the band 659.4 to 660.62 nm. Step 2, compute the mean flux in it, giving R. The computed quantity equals 16.5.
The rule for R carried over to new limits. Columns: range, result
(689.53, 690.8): 16.7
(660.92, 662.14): 16.3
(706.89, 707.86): 15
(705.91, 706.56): 15.4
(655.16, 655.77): 16.1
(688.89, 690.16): 16.5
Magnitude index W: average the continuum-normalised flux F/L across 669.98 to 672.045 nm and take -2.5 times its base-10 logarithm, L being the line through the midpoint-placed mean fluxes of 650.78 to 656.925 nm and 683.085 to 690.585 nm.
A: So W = 0.02 mag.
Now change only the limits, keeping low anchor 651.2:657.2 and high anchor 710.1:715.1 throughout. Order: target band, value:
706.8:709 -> -0.05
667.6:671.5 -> 0.03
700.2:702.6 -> -0.08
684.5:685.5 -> -0.06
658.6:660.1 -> 0.02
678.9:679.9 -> 0.05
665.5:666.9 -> 0.04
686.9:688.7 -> -0.06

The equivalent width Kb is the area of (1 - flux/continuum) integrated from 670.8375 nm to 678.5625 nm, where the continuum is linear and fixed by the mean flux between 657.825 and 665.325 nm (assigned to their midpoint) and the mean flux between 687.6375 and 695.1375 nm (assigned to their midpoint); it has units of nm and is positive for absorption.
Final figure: 0.09 nm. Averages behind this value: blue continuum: 16.4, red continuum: 16.3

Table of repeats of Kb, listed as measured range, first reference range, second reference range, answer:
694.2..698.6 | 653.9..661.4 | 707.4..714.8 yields -0.33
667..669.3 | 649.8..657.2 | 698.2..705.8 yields 0.11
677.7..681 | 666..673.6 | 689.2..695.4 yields 0.04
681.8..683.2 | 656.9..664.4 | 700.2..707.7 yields 0.03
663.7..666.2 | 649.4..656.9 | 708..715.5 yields -0.07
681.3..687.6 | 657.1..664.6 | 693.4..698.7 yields 0.18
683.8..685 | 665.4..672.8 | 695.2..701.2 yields 0.04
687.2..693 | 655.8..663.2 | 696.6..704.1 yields 0.11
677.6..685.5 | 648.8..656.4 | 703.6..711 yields 0.10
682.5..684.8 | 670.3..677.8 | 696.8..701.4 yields 0.09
